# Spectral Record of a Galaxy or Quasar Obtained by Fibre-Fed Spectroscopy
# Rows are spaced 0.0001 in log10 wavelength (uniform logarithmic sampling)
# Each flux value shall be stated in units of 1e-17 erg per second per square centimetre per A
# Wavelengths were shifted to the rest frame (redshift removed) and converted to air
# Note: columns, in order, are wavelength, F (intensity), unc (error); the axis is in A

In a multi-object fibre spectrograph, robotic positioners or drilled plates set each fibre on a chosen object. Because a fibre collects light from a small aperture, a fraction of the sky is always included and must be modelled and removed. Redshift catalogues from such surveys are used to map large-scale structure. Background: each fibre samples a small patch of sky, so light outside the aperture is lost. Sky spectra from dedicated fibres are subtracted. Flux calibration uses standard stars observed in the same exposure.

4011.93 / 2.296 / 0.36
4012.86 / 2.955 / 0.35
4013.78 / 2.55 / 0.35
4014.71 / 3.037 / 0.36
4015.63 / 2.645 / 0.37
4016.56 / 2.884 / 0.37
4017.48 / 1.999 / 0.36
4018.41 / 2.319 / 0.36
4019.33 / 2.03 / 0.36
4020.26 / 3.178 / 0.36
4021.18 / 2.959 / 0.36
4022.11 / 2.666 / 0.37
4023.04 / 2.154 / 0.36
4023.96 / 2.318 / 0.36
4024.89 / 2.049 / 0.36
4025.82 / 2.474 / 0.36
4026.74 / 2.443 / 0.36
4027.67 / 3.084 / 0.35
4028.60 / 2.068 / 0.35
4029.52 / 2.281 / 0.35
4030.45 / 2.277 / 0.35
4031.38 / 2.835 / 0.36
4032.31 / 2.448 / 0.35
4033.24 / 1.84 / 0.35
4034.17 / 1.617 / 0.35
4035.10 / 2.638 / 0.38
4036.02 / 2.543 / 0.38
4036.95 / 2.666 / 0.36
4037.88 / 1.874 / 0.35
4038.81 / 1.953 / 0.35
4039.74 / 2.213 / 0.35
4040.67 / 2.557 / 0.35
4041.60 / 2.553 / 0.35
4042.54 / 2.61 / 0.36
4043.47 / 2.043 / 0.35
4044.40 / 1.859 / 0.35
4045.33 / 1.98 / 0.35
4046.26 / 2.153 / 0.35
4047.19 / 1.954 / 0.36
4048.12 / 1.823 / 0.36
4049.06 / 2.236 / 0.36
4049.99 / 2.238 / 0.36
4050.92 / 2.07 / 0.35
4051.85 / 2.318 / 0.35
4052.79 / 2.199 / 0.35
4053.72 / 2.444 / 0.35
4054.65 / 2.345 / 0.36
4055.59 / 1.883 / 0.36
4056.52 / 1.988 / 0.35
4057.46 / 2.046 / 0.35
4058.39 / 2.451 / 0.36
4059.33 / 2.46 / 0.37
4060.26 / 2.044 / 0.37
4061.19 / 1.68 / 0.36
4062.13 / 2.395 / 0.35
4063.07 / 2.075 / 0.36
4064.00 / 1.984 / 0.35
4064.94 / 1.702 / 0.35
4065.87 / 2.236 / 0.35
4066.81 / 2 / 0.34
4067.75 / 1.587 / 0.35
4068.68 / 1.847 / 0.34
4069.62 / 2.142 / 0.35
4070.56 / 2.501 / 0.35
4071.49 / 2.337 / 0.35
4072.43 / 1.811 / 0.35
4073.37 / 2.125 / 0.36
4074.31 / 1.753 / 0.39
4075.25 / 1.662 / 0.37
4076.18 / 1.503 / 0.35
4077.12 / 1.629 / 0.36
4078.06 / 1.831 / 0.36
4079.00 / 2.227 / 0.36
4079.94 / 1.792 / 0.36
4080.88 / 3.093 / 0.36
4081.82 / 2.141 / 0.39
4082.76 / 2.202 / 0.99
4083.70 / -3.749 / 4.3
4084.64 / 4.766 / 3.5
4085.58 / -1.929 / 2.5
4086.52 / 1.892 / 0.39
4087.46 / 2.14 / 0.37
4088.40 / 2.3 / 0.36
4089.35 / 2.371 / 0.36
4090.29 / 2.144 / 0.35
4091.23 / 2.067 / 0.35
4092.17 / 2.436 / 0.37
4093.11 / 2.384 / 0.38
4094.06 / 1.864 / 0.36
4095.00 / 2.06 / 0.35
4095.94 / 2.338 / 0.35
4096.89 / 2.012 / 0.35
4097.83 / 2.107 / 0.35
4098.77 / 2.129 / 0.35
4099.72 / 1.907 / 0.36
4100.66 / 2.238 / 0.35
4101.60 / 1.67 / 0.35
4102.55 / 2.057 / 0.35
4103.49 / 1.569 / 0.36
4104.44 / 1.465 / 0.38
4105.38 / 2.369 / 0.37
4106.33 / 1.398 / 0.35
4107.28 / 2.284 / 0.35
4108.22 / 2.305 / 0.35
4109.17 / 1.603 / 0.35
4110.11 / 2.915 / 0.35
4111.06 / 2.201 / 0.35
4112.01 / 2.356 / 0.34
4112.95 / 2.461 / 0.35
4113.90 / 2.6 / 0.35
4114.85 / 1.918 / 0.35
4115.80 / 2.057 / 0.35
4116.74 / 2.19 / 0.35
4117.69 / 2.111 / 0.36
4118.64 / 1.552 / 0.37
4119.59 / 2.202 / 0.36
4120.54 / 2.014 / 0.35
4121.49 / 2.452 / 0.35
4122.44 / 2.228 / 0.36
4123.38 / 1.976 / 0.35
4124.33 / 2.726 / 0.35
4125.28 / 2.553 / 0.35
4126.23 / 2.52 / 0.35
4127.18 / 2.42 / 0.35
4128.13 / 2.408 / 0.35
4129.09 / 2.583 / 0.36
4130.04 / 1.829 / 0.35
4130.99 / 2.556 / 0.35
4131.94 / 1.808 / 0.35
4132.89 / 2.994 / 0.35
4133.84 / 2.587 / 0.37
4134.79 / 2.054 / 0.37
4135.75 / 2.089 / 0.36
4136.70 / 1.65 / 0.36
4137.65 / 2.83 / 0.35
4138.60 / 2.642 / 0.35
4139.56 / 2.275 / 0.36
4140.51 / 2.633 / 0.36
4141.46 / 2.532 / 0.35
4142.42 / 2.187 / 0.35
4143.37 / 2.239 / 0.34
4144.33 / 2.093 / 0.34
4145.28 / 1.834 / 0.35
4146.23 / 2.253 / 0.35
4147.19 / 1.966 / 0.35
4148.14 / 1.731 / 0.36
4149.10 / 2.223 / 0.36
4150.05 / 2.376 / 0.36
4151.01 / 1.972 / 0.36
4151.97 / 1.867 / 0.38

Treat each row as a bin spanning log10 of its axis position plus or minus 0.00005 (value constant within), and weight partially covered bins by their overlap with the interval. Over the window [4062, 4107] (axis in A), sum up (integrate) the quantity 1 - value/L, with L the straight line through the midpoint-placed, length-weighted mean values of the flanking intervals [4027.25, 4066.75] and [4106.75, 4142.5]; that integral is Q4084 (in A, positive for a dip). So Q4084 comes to 7.3 A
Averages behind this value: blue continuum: 2.2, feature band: 1.88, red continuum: 2.3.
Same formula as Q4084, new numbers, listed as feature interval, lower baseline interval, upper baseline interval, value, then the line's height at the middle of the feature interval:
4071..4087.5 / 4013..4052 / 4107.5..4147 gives 5.0 A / 2.31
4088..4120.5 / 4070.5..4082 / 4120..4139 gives 1.2 A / 2.19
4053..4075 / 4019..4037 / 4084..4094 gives 0.7 A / 2.14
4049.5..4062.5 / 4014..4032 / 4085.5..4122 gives 0.8 A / 2.32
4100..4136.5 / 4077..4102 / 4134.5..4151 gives -2.5 A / 2.05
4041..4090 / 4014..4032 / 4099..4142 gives 8.8 A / 2.38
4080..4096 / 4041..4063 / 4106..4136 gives 3.1 A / 2.21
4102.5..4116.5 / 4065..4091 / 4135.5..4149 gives -0.7 A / 2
